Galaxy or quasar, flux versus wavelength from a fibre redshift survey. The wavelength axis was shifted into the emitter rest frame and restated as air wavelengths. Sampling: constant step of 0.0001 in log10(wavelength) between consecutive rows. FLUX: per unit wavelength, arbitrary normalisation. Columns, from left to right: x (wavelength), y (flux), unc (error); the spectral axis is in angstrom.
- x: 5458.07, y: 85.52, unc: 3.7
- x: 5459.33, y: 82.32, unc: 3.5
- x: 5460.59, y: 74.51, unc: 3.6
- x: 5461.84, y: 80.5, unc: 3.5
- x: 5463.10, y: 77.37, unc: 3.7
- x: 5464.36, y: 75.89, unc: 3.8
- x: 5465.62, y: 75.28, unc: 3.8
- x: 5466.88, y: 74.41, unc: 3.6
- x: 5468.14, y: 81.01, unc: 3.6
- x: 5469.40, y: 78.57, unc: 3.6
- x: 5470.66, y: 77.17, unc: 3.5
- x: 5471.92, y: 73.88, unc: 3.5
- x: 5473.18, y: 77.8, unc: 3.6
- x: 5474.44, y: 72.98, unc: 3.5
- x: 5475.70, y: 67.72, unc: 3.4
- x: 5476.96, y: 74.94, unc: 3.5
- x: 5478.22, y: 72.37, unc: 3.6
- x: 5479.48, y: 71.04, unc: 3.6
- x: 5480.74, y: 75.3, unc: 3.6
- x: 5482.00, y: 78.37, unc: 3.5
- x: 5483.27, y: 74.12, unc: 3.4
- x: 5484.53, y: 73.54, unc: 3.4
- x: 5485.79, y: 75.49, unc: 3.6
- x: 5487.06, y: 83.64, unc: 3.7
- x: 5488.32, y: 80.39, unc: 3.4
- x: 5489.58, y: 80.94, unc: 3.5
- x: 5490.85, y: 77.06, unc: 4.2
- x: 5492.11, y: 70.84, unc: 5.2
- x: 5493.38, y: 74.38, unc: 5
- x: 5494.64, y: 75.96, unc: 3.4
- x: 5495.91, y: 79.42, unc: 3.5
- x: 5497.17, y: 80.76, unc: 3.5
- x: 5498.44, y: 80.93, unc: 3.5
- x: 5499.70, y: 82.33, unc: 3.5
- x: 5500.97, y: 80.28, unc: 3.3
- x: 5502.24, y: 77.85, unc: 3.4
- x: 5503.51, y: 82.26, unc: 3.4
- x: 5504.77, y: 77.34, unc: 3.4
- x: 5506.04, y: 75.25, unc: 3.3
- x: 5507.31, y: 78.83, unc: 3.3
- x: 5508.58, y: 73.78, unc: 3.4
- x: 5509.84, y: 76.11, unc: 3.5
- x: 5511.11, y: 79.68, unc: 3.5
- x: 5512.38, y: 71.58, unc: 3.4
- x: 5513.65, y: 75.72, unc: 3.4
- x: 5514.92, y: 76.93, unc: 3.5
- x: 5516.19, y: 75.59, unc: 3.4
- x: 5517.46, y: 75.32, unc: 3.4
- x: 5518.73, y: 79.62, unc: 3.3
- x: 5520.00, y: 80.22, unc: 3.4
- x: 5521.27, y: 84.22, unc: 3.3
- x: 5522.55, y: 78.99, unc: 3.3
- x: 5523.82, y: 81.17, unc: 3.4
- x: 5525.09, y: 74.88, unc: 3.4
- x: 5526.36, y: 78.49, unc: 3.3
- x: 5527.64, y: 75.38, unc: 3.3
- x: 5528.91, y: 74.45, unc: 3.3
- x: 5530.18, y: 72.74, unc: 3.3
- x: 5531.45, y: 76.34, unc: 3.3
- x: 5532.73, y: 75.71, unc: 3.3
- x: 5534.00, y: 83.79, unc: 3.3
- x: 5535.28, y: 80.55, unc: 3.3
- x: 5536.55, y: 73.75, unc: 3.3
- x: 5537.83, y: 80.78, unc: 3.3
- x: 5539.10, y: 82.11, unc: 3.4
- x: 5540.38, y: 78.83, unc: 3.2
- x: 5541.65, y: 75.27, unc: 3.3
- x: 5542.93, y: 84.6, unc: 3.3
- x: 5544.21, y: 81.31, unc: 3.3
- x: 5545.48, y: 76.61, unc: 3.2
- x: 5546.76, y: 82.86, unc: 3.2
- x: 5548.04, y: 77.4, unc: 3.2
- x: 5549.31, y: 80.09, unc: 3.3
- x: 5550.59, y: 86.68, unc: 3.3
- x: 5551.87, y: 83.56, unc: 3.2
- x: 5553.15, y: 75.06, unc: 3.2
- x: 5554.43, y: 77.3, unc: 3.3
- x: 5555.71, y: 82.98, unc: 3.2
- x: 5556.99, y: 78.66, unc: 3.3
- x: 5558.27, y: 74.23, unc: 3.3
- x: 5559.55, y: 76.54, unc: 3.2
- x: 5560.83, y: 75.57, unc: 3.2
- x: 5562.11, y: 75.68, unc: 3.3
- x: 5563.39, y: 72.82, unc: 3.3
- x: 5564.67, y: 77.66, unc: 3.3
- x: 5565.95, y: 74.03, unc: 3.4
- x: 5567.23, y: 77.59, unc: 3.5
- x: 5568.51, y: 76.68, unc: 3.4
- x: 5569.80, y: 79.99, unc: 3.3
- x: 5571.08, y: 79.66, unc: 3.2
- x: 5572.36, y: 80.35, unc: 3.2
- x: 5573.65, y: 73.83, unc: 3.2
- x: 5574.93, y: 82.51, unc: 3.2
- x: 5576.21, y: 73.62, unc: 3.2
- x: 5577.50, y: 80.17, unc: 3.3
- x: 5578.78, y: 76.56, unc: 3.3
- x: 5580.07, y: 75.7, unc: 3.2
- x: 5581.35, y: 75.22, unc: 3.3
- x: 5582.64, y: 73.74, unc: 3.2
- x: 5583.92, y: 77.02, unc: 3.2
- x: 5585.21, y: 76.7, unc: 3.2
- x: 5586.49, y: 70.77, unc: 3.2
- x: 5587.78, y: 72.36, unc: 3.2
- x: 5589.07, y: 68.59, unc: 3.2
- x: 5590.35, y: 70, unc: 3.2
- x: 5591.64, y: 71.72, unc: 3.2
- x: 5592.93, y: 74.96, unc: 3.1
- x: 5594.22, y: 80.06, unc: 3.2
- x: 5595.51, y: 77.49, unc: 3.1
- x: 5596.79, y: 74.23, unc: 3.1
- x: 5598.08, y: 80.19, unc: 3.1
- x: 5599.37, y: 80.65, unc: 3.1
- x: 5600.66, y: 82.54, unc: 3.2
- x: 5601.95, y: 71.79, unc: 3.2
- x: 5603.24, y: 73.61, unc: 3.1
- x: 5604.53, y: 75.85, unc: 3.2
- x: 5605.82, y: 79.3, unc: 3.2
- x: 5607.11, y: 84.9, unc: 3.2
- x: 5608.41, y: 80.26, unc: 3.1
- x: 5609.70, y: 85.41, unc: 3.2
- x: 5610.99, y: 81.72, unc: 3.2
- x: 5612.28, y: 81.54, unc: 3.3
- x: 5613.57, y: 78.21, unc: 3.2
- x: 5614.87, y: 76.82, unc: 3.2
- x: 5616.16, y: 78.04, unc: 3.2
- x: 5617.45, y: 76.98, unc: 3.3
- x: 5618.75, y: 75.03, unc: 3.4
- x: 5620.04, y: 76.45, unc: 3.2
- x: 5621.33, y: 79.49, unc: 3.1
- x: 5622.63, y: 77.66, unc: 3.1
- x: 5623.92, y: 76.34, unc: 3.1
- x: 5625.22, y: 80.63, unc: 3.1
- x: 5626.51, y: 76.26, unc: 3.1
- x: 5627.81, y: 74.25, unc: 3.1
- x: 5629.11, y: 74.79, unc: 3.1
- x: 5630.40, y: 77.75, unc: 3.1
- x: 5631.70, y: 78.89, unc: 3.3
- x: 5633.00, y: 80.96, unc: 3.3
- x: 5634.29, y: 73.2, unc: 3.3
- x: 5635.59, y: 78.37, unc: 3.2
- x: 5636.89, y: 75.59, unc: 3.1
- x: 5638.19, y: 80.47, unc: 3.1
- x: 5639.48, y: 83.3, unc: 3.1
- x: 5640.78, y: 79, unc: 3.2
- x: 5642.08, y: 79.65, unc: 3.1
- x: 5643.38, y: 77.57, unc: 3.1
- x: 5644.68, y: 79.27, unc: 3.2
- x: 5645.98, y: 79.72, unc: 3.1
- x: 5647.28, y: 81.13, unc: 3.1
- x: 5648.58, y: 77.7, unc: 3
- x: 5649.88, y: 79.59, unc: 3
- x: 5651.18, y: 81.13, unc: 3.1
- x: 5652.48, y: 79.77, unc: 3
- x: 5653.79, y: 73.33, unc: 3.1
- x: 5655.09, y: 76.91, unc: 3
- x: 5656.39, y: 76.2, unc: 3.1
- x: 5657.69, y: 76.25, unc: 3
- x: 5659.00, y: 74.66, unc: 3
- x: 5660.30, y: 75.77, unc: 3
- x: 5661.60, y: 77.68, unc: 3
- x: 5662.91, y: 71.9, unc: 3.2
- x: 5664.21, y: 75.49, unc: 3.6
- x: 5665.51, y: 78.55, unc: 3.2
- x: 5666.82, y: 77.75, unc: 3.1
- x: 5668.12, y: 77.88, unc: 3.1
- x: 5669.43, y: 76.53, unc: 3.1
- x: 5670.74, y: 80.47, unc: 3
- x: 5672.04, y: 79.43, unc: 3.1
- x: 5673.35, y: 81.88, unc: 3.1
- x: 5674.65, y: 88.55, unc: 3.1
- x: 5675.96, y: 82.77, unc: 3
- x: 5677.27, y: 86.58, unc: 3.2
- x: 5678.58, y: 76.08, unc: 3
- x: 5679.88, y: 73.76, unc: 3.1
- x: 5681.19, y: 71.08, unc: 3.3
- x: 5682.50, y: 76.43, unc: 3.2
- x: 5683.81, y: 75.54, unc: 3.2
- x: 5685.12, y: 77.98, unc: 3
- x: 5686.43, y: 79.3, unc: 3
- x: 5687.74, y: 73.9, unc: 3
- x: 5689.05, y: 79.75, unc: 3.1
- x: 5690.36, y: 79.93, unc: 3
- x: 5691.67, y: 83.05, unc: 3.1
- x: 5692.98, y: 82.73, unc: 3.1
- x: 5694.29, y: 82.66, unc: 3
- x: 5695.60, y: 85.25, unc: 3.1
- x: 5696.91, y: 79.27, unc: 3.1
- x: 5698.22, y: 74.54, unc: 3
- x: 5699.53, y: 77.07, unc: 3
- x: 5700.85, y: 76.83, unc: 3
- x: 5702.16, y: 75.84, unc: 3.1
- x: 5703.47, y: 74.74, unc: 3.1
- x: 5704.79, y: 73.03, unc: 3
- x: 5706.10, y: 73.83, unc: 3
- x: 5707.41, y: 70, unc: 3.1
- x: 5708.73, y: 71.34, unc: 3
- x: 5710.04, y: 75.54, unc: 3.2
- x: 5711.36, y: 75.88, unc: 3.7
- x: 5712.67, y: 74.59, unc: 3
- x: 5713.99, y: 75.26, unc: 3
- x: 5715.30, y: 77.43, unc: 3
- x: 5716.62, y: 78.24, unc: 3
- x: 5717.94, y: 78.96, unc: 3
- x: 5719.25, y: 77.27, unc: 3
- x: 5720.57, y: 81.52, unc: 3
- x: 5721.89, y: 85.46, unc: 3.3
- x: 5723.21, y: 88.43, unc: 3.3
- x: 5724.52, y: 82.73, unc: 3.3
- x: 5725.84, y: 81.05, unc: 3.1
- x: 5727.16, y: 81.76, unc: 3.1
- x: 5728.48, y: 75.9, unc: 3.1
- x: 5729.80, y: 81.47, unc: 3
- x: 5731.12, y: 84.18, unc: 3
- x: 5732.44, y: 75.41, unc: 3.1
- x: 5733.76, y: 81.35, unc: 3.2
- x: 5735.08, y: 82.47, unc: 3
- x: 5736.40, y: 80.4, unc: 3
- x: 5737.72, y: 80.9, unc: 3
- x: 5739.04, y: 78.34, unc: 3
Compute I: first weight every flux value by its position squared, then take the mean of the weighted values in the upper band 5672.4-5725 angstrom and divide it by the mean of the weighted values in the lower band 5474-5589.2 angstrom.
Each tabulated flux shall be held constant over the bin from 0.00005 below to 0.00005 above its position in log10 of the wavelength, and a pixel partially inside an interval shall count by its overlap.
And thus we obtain 1.08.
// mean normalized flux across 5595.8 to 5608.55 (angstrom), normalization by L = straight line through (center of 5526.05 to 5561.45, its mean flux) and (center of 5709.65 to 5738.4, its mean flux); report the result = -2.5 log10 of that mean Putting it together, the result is 0.01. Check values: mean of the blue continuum 78.6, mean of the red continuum 79.9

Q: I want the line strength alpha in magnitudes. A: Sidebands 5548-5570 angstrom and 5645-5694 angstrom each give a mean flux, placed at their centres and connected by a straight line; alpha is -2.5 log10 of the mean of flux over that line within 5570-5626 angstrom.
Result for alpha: 0.01 mag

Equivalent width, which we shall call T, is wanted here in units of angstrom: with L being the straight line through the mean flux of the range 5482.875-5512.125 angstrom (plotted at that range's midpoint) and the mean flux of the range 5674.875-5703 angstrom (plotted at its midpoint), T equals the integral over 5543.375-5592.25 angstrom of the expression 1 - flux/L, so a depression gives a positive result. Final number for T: 0.8 angstrom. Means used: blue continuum 77.8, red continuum 78.7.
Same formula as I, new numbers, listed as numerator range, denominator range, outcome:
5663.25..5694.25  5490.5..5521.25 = 1.08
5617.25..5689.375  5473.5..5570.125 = 1.05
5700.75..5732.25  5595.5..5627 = 1.03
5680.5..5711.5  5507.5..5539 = 1.06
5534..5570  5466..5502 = 1.05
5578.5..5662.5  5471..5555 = 1.04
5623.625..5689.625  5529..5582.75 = 1.04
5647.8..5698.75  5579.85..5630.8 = 1.04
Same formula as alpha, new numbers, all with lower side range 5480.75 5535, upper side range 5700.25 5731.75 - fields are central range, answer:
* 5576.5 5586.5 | 0.02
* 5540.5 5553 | -0.04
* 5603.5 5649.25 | -0.01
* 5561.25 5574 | 0.01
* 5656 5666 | 0.03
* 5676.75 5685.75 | 0.02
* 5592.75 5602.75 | 0.00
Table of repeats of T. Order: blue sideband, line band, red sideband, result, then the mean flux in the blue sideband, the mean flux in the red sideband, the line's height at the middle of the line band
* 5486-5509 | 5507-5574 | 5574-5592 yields -1.28 angstrom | 78.4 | 74.7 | 76.5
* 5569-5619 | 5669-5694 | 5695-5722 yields -0.86 angstrom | 77.1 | 76.6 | 76.7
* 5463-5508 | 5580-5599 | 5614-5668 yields 0.66 angstrom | 76.8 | 77.6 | 77.3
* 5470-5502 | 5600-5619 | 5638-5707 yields -0.30 angstrom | 76.5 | 78.3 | 77.7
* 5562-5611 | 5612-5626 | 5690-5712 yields -0.17 angstrom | 76.8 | 77.1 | 76.9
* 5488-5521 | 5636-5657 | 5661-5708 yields -0.22 angstrom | 77.7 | 78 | 78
